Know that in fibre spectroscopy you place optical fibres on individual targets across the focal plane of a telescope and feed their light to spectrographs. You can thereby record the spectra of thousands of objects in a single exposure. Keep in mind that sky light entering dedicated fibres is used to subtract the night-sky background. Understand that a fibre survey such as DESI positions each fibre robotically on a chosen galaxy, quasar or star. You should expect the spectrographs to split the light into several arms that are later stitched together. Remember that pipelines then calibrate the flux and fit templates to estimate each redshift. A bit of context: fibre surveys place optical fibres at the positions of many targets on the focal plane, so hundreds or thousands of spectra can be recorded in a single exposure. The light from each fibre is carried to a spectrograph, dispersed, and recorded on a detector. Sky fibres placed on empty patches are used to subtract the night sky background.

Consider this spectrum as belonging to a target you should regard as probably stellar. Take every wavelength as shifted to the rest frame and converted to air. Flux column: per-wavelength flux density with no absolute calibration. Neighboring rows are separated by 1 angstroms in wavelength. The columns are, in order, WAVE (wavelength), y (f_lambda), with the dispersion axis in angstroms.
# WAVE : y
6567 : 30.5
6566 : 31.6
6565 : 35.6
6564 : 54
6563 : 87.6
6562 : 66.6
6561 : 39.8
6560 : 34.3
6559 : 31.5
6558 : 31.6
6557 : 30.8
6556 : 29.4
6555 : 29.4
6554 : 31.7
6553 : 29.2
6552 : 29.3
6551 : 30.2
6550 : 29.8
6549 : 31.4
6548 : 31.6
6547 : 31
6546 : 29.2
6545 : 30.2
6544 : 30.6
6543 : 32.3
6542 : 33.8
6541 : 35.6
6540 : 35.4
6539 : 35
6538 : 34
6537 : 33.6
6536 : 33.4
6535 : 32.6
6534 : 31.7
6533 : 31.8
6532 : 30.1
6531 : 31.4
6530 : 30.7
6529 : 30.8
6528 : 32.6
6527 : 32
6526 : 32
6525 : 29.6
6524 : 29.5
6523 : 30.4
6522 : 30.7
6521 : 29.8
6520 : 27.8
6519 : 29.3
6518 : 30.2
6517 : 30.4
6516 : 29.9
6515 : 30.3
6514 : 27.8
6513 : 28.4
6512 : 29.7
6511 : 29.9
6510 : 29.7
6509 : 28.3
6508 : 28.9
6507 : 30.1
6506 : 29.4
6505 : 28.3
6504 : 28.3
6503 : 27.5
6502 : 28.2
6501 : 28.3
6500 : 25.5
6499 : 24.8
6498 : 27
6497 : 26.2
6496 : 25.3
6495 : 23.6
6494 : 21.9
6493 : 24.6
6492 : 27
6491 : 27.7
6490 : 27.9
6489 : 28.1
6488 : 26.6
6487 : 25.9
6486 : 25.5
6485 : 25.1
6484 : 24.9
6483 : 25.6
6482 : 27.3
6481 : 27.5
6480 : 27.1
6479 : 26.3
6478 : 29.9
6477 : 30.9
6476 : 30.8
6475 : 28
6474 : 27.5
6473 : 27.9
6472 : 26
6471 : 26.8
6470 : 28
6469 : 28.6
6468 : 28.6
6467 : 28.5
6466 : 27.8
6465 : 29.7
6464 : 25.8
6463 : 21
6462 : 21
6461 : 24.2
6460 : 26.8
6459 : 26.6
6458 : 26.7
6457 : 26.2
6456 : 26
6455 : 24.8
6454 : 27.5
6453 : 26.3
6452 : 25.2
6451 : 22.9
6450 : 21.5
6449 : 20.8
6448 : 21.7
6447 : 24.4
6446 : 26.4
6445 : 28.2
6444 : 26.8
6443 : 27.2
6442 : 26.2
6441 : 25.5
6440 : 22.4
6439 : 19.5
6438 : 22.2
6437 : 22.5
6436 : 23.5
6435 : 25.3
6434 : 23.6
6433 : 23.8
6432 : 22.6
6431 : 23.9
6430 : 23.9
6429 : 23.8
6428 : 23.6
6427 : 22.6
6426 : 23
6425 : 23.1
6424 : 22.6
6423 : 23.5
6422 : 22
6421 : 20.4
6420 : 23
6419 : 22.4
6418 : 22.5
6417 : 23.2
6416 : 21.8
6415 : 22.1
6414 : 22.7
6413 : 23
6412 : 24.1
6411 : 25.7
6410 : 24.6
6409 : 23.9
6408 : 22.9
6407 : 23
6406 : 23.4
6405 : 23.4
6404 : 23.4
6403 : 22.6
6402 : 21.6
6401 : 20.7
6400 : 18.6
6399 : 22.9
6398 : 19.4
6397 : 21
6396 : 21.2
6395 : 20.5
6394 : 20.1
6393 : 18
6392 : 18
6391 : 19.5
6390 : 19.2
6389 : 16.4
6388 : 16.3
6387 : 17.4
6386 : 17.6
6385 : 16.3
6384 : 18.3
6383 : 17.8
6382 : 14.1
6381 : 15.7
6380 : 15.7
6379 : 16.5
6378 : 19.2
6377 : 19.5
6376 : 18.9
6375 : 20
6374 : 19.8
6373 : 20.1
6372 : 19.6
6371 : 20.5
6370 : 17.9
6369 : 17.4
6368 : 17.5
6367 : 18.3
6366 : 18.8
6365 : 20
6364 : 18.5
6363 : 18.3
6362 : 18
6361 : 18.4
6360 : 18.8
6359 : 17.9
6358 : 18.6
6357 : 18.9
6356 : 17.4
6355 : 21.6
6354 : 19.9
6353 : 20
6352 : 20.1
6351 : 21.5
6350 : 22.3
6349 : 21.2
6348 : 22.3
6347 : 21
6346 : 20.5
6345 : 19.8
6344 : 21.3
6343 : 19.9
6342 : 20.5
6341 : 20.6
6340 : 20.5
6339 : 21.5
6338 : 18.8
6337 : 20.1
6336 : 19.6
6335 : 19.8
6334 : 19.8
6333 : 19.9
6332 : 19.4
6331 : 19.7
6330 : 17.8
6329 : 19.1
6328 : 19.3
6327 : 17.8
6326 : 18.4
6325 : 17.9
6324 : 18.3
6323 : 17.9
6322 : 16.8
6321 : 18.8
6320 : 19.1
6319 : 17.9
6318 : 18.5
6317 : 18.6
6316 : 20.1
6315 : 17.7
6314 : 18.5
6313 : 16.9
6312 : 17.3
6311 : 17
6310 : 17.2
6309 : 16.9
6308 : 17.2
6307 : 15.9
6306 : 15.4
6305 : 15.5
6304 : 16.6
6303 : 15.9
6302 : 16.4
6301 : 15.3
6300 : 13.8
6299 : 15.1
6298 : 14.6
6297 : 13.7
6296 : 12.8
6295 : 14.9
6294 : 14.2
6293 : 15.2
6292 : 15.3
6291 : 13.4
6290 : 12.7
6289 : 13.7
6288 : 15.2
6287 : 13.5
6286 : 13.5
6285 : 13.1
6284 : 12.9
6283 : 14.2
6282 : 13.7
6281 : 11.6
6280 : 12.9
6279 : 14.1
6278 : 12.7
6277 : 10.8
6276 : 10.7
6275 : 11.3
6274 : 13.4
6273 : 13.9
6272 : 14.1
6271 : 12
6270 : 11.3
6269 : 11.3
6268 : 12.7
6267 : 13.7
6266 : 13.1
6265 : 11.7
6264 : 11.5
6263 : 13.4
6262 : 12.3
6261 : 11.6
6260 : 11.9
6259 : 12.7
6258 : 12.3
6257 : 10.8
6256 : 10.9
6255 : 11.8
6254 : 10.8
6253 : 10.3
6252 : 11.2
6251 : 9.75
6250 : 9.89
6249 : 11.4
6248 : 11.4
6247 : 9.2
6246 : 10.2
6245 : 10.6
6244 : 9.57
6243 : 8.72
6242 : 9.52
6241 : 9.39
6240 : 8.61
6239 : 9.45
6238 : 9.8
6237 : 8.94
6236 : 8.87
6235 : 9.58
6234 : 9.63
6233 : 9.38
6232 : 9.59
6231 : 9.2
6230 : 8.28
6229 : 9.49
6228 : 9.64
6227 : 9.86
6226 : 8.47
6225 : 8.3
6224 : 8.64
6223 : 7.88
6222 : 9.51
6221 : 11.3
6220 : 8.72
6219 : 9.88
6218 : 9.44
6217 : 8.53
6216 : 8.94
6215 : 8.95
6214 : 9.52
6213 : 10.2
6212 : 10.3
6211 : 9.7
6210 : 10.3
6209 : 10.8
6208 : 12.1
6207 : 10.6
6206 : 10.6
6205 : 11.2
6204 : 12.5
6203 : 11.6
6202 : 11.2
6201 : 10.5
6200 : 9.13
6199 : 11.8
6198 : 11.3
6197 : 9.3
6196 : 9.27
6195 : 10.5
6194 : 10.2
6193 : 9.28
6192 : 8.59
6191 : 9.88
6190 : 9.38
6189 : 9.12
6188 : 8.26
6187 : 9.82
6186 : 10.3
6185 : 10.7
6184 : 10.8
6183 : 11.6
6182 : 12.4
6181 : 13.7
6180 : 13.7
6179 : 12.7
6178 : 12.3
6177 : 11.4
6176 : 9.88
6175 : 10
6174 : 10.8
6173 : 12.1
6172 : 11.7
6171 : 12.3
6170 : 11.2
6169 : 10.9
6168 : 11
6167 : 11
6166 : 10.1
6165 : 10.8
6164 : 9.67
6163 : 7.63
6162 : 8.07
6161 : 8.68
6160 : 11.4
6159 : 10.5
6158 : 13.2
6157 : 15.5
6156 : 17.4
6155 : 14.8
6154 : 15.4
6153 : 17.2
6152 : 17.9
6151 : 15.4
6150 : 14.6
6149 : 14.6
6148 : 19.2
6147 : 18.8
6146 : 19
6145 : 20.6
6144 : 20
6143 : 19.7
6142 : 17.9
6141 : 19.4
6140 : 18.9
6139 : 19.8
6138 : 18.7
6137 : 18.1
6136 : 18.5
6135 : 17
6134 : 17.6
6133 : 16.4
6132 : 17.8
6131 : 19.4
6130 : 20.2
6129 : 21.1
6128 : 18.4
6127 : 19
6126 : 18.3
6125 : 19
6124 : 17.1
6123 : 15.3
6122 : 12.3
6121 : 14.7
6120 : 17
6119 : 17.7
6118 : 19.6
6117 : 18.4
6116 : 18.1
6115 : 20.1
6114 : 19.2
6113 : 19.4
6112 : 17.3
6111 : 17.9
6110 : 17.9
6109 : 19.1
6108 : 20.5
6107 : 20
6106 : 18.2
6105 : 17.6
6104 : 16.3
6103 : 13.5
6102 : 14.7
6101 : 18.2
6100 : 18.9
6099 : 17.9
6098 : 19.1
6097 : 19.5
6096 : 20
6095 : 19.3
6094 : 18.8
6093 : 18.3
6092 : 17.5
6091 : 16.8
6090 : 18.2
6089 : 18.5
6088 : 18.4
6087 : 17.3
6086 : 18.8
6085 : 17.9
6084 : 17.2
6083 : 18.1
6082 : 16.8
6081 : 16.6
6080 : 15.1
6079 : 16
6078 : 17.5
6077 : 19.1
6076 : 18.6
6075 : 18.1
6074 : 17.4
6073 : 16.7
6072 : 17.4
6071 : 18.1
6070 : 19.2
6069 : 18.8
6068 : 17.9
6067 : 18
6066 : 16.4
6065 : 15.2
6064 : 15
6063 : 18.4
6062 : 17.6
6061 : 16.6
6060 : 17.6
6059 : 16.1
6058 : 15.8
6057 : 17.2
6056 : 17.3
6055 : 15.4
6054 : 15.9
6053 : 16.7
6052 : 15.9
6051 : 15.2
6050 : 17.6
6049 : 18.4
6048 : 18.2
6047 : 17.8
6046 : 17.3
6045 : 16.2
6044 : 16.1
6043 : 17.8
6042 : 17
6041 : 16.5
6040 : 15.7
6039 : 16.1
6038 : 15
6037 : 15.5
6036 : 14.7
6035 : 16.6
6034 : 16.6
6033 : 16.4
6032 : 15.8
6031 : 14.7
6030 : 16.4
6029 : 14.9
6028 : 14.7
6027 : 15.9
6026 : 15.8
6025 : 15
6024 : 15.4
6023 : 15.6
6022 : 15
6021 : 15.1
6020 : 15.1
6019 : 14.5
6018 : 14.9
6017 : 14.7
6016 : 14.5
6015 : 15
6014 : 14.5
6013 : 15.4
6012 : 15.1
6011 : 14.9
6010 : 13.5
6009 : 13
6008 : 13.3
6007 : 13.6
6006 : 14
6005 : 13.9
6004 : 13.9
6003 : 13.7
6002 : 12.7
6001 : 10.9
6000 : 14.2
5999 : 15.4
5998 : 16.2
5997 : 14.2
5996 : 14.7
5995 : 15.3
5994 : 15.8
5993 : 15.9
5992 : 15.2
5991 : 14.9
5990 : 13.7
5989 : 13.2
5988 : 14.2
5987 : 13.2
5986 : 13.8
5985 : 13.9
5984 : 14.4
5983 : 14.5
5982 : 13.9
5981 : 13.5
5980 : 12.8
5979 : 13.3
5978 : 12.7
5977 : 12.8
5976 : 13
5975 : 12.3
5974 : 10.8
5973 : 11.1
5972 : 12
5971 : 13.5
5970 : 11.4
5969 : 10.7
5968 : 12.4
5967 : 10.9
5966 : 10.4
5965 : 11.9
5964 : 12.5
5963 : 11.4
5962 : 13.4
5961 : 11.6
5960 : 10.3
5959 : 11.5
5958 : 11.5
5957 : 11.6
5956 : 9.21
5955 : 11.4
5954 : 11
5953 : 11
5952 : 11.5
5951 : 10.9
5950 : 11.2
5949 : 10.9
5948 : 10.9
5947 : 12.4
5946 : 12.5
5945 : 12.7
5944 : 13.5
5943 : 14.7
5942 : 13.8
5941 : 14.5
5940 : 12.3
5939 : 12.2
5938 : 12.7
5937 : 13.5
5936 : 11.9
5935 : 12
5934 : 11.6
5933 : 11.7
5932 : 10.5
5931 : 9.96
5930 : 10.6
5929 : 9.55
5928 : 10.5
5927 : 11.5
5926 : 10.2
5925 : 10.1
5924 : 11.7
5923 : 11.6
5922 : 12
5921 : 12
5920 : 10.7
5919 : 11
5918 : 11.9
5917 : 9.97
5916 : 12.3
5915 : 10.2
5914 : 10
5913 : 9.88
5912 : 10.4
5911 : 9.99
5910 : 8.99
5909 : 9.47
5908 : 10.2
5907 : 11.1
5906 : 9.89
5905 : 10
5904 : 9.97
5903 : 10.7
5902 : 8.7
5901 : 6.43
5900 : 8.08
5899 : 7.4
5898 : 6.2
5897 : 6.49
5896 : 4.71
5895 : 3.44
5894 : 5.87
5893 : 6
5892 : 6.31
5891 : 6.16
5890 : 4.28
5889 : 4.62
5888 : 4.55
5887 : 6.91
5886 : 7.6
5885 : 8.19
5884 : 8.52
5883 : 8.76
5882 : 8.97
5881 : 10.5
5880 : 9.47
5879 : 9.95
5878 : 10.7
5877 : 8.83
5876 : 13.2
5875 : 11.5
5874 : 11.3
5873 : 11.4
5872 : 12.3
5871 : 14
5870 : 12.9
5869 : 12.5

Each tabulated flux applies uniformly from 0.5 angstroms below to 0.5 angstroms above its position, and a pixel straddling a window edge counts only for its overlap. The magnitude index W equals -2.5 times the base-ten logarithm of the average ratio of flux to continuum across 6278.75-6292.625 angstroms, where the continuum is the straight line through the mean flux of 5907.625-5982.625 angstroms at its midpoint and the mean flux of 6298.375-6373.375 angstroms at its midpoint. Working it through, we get 0.29 mag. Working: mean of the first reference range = 11.6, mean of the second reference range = 18.7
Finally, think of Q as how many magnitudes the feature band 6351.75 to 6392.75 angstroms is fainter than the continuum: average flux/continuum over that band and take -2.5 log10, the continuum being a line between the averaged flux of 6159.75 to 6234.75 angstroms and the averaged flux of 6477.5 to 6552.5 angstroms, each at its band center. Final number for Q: 0.13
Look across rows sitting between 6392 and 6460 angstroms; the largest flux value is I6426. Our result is 28.2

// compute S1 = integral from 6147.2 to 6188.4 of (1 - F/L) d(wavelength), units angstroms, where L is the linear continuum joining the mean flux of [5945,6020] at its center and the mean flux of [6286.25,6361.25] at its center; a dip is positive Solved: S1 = 8.95 angstroms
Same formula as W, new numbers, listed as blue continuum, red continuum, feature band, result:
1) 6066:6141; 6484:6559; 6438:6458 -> 0.12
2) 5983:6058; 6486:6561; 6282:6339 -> 0.38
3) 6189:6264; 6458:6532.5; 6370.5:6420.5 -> 0.05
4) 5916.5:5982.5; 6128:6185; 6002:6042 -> -0.17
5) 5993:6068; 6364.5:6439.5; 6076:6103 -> -0.09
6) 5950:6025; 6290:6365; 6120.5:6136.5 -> -0.15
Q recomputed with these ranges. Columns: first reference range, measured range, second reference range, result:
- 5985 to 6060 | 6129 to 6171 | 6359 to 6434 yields 0.10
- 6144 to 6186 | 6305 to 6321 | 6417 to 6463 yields 0.08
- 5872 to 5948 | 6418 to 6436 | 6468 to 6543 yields 0.15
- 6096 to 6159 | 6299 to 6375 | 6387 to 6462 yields 0.15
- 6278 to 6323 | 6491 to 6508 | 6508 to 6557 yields 0.08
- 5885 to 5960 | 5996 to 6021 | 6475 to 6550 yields -0.11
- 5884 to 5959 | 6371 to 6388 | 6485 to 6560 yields 0.36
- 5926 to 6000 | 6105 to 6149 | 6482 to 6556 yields -0.05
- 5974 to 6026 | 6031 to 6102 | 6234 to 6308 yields -0.24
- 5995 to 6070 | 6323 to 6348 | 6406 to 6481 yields 0.14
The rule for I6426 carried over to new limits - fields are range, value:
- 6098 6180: 21.1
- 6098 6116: 20.5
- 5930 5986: 14.7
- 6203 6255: 12.5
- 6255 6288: 15.2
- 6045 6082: 19.2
